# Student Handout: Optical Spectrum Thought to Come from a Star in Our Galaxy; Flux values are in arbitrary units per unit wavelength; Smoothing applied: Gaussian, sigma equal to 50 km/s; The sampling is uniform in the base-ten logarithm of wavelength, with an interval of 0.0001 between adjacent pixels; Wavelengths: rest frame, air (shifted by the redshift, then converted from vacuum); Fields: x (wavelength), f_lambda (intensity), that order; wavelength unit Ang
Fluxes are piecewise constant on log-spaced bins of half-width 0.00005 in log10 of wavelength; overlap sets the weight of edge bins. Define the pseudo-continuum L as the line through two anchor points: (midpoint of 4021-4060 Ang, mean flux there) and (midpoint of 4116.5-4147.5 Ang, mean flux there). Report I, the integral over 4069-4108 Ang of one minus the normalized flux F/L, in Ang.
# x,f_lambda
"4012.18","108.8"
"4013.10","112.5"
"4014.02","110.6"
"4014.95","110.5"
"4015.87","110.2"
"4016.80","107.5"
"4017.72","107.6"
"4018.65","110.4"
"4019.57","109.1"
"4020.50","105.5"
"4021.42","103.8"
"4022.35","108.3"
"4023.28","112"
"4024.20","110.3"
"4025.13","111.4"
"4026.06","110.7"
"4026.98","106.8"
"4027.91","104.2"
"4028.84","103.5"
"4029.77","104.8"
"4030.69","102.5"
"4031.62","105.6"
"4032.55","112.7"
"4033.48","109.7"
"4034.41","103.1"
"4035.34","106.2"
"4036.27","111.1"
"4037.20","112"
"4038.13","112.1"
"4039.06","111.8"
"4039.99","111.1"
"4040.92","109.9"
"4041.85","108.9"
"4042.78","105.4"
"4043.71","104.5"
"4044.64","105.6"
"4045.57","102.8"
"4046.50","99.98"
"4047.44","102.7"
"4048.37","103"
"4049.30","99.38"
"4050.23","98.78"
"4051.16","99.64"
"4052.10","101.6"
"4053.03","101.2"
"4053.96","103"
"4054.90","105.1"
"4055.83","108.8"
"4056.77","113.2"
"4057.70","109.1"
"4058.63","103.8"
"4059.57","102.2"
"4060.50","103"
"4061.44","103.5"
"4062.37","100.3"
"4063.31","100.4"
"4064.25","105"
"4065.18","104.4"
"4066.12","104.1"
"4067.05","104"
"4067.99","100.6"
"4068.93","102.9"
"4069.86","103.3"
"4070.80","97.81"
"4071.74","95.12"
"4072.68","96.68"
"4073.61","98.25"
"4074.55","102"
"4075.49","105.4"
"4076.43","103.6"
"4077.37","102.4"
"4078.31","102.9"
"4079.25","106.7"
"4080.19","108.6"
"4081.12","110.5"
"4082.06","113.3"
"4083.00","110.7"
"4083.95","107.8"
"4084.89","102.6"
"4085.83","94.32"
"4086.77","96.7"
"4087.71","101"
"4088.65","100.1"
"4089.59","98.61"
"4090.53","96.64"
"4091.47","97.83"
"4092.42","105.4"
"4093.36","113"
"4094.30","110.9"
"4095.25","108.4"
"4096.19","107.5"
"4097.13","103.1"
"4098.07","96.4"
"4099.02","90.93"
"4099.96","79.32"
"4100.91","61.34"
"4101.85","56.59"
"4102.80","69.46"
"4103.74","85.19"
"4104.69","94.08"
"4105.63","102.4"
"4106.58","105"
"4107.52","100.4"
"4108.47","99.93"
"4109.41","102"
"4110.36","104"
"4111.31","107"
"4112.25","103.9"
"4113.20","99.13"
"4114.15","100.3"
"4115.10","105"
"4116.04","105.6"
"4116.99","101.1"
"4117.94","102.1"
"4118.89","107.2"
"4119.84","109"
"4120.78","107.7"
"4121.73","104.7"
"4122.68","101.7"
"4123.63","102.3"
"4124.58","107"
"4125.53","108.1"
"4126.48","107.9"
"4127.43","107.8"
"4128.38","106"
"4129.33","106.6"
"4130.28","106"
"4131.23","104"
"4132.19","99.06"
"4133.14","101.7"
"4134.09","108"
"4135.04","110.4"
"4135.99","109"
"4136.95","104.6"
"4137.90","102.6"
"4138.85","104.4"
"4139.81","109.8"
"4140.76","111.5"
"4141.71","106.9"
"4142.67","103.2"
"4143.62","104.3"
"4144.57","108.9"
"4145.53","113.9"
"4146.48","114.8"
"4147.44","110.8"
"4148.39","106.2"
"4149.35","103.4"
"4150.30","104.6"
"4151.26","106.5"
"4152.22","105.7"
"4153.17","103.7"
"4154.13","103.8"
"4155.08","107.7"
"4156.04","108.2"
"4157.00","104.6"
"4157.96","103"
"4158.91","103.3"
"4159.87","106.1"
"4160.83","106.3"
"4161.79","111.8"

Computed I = 2.8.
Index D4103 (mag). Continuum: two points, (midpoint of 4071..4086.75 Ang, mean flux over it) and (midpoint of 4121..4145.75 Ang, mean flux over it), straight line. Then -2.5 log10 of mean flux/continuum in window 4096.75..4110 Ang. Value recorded 0.175 mag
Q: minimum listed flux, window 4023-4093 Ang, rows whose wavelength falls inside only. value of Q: 94.32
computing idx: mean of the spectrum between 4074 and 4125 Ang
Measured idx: 100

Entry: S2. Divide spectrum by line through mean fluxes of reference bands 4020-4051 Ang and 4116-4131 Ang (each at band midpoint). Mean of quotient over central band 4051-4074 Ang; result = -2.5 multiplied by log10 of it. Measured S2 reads 0.04 mag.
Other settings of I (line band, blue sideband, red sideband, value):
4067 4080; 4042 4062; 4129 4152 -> 0.35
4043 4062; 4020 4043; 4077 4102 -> 0.29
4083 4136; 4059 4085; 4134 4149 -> 2.71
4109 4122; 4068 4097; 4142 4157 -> 0.11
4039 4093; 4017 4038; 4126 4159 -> 2.01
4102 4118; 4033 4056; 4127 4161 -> 1.17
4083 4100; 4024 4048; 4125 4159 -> 0.86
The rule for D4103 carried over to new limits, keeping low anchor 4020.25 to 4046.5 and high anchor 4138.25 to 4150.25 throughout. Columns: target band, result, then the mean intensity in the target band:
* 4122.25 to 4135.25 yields 0.03 mag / 105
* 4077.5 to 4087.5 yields 0.03 mag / 105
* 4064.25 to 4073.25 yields 0.07 mag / 101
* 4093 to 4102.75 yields 0.18 mag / 91.5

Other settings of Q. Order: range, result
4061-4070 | 100.3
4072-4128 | 56.59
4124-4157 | 99.06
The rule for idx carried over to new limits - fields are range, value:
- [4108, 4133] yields 104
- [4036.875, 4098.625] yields 104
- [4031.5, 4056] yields 106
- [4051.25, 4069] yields 104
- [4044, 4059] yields 104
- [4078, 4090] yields 104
